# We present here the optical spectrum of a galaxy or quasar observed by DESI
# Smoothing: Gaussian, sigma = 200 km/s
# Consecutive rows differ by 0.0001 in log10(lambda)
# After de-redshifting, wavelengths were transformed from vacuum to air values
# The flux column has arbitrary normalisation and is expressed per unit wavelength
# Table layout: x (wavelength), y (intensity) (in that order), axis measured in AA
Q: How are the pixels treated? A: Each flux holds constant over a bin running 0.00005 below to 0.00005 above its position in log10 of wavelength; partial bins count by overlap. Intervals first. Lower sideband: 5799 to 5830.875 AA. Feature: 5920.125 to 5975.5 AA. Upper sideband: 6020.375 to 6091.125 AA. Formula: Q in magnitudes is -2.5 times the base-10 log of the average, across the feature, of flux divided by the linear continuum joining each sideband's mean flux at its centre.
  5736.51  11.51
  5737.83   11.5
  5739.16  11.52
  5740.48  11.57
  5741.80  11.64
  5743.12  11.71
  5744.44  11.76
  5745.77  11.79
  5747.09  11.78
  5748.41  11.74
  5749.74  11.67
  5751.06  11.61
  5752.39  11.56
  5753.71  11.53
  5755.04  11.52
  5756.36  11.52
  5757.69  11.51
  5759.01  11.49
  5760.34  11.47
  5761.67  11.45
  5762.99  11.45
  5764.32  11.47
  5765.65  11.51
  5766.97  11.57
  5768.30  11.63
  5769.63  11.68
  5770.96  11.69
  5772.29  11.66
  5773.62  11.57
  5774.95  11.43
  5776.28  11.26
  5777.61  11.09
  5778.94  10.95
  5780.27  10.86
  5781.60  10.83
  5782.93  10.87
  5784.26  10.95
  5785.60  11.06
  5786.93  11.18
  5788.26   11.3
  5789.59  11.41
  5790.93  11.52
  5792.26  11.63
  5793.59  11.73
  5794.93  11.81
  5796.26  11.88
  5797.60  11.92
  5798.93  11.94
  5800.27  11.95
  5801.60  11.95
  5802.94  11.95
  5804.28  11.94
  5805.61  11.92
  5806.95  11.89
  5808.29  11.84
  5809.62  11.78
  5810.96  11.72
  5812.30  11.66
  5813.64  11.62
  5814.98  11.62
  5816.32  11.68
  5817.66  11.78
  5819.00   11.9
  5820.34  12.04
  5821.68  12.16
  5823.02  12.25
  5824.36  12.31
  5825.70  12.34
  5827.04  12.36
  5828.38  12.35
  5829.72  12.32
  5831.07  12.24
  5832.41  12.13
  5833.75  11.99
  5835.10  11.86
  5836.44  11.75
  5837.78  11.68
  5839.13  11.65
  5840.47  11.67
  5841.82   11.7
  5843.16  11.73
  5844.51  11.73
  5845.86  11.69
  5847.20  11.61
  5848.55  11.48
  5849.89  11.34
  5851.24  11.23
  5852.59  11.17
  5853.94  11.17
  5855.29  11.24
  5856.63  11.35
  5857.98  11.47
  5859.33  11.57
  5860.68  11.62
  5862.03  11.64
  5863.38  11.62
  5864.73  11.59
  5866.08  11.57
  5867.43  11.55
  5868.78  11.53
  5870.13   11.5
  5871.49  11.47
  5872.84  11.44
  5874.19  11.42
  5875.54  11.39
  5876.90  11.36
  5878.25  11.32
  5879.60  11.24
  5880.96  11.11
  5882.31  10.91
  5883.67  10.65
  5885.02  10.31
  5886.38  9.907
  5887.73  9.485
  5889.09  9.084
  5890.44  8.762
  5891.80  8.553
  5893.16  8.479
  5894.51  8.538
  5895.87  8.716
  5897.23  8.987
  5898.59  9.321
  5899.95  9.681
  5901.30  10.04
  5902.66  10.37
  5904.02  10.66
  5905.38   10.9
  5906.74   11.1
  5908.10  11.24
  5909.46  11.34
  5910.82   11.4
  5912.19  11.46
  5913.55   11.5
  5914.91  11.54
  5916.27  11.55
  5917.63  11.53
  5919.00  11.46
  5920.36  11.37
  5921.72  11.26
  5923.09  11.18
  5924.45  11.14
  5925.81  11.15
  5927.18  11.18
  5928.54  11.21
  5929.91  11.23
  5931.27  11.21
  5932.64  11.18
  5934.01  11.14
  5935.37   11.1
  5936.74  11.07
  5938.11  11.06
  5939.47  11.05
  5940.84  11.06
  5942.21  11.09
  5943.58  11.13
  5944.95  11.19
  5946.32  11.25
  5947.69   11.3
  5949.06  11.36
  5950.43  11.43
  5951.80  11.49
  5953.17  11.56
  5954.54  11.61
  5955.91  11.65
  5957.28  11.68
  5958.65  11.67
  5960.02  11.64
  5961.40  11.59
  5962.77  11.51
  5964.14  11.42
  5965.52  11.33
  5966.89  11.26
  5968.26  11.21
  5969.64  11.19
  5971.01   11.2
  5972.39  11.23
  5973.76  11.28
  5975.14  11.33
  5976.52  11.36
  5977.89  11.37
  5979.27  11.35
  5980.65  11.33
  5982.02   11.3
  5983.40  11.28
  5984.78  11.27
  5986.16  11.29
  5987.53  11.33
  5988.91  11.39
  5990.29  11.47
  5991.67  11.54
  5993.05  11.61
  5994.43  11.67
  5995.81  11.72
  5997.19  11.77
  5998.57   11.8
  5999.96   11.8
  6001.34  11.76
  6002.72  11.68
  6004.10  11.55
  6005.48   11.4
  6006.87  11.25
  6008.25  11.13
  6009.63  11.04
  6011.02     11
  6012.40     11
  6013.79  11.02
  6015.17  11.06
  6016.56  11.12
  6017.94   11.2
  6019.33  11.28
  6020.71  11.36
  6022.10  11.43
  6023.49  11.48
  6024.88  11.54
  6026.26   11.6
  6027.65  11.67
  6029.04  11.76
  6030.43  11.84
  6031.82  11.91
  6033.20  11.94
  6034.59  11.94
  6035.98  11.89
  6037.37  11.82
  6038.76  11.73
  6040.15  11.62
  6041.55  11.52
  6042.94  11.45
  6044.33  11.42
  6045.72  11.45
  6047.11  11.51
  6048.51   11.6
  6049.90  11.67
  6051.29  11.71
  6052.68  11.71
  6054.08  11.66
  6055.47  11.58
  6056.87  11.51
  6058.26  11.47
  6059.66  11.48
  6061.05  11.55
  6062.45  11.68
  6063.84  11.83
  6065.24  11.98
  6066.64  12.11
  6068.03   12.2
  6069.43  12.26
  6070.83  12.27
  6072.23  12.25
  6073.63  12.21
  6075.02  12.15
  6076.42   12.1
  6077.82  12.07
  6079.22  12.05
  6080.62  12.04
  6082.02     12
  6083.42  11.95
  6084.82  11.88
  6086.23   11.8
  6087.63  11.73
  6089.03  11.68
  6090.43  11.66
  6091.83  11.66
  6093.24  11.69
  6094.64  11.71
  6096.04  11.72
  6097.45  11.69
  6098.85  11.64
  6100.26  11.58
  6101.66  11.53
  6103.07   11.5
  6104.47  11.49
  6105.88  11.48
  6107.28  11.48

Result 0.05 mag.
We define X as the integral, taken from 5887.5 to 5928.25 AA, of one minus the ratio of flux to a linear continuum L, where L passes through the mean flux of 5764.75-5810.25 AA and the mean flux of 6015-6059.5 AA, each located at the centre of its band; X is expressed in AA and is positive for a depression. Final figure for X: 3.90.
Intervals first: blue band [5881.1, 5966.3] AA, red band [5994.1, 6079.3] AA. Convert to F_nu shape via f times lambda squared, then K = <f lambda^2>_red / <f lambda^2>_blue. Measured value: 1.1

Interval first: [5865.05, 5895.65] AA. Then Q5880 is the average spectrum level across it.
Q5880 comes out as 10.5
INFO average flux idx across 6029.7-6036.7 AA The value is 11.9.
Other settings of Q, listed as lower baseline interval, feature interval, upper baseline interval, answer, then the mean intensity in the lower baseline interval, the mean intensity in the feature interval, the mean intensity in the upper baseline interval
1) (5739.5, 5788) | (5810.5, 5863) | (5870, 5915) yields -0.09 mag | 11.4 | 11.8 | 10.4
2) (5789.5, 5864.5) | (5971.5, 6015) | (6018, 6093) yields 0.04 mag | 11.8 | 11.4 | 11.8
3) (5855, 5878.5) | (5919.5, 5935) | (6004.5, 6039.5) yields 0.03 mag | 11.5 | 11.2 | 11.5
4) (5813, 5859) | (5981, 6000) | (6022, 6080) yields 0.03 mag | 11.8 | 11.5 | 11.8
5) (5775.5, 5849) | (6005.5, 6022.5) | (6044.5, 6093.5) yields 0.06 mag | 11.7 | 11.2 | 11.8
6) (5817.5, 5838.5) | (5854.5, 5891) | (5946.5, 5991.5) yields 0.08 mag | 12.1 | 11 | 11.4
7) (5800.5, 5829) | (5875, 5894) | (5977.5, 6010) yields 0.16 mag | 12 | 10.2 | 11.5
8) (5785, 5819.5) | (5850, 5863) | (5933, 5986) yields 0.02 mag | 11.7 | 11.4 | 11.3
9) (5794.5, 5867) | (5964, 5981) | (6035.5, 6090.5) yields 0.05 mag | 11.8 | 11.3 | 11.8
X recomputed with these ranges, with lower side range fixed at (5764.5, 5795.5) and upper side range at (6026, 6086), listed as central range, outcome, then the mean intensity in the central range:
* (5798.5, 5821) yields -0.8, 11.8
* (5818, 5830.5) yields -0.9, 12.2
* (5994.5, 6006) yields 0.0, 11.7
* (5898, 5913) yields 1.1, 10.7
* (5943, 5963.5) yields 0.3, 11.5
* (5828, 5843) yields -0.6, 11.9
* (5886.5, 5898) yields 2.7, 8.88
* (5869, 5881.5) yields 0.2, 11.4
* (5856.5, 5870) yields -0.1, 11.6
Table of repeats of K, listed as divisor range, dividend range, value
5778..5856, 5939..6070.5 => 1.05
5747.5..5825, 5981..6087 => 1.09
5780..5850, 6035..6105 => 1.09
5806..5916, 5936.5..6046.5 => 1.07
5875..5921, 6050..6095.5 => 1.20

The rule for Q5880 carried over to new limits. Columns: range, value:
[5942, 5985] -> 11.4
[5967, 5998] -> 11.4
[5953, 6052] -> 11.5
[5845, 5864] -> 11.4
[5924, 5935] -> 11.2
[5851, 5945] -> 10.9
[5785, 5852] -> 11.8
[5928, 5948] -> 11.1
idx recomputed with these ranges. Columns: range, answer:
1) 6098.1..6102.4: 11.6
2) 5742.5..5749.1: 11.7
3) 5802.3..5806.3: 11.9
